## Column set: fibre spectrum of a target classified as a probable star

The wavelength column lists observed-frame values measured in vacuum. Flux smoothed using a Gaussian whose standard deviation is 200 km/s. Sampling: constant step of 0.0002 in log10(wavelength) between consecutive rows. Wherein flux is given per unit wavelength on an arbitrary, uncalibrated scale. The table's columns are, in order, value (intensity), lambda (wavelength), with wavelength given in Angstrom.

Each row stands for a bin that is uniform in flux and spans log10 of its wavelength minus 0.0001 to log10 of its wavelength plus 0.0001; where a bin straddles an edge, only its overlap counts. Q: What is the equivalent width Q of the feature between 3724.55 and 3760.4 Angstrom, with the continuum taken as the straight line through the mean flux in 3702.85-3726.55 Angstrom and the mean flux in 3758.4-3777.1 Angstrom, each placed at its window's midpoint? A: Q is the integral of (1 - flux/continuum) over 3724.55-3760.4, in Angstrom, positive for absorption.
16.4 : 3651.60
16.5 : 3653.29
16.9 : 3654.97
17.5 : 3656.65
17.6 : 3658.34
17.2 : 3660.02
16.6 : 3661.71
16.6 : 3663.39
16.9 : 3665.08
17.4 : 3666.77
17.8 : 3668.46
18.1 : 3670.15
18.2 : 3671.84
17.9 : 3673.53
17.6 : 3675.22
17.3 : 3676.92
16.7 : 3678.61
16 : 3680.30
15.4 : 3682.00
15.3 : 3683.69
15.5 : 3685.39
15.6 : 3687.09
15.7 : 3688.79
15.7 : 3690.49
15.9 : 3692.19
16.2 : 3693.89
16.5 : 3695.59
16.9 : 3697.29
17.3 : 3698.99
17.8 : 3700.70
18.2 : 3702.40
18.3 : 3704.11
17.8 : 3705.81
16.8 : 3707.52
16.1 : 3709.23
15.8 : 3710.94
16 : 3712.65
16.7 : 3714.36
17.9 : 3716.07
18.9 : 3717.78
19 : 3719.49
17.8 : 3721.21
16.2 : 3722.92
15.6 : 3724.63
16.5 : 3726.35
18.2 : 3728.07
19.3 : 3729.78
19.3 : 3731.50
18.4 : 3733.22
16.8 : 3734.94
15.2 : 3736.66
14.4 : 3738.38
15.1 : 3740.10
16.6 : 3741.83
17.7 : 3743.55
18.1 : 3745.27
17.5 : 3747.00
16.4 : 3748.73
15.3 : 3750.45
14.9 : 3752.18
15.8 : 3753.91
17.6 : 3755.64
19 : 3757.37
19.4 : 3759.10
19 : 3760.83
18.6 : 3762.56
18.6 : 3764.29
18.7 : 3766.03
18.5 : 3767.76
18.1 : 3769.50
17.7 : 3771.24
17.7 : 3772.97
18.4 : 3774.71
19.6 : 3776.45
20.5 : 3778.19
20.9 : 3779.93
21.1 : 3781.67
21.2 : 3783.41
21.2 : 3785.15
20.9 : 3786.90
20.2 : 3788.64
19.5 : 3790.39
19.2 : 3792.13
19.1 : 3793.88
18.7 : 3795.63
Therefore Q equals 1.6 Angstrom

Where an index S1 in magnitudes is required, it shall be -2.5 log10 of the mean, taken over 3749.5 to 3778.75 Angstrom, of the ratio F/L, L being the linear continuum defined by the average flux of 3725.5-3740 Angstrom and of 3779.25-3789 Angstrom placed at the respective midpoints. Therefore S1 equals 0.083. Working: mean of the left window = 17.2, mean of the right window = 21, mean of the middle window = 18.1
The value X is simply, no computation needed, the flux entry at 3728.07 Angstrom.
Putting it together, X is 18.2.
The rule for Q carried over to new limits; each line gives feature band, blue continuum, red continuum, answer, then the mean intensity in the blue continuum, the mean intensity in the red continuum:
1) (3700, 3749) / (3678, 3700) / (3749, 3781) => -0.4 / 16.1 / 18.2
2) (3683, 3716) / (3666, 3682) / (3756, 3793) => 2.4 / 17.3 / 19.4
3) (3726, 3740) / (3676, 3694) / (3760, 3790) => 0.5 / 15.9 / 19.5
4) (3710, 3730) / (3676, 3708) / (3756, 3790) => 0.3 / 16.6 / 19.4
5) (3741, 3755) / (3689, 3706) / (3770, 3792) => 1.6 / 17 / 19.9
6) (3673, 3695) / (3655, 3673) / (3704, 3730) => 1.4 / 17.4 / 17.2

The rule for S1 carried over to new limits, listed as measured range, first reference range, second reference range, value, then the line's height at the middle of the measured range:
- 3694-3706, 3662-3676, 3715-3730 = 0.01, 17.6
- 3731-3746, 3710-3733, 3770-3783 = 0.08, 18.1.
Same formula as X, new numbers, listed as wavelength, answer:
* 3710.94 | 15.8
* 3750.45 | 15.3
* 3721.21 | 17.8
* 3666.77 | 17.4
